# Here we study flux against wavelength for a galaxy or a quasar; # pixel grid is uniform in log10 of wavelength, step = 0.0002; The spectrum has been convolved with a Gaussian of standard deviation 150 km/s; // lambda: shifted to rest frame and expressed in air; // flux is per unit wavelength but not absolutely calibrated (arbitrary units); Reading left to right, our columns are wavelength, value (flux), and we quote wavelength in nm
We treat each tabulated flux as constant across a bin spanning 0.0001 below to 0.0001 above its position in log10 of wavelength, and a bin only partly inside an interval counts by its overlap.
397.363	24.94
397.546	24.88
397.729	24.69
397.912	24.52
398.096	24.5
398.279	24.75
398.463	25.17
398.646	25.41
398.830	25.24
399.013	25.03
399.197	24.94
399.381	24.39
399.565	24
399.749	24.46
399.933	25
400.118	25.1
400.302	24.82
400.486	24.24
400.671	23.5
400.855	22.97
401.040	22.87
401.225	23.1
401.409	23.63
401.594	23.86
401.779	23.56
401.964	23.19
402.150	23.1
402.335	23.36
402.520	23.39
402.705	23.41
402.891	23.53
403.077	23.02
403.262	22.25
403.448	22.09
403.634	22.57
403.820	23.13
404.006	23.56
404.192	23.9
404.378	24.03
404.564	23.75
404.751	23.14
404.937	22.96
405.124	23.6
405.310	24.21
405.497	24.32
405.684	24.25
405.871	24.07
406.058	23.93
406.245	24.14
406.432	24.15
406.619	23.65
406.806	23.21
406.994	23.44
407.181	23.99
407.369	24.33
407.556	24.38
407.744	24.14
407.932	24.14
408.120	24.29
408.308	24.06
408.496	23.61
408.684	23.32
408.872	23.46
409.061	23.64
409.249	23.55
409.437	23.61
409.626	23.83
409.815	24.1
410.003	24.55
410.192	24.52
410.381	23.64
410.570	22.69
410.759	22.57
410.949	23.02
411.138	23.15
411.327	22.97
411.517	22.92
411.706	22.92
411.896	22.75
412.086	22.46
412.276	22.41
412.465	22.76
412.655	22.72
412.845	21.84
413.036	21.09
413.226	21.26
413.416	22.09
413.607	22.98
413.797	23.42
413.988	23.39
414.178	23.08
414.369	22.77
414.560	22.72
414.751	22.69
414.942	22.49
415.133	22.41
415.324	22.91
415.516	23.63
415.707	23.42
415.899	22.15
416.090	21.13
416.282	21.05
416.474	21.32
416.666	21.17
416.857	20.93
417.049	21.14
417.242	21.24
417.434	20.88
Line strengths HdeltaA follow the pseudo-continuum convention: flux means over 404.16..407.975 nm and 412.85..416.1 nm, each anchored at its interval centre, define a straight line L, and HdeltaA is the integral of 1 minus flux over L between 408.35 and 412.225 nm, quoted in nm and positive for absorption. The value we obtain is -0.02 nm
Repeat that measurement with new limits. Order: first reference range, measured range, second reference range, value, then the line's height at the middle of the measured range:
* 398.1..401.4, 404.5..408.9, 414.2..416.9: -0.08 nm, 23.5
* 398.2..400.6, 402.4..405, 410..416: 0.10 nm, 24.2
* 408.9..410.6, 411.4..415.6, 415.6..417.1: -0.02 nm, 22.5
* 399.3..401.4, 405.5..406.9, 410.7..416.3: -0.03 nm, 23.4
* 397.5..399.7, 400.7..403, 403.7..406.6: 0.09 nm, 24.3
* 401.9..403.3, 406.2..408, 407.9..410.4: -0.02 nm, 23.7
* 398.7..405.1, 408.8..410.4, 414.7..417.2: -0.08 nm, 22.8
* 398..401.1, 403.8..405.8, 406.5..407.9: 0.03 nm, 24.1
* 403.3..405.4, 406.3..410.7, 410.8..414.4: -0.16 nm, 23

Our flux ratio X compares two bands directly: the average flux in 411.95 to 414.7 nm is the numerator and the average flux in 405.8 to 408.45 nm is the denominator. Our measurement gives 0.9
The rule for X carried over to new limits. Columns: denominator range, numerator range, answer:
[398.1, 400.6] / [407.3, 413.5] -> 0.94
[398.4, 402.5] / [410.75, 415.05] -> 0.94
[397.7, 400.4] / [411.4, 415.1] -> 0.91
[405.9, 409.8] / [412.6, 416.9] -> 0.93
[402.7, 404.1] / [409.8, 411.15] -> 1.03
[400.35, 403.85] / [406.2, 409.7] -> 1.03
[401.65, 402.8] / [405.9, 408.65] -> 1.03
